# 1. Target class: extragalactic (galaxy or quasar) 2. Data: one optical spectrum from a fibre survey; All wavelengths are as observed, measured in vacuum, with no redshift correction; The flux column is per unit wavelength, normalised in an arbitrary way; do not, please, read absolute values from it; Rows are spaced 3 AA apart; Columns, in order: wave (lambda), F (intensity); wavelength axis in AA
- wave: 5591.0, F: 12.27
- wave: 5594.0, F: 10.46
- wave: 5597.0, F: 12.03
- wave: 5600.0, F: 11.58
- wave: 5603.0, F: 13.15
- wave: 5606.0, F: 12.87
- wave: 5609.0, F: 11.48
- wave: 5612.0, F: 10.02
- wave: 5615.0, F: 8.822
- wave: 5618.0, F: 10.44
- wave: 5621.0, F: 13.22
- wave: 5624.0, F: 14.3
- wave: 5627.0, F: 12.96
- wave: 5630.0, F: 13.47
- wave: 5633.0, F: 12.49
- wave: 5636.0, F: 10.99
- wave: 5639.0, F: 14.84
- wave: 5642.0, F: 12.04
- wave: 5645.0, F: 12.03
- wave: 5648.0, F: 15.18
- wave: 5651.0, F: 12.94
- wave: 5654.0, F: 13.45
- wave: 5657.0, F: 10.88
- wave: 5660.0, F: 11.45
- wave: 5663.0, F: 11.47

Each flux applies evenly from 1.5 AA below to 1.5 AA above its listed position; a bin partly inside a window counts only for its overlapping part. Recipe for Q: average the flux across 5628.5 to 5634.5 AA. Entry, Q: 13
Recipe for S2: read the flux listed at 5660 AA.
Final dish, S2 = 11.45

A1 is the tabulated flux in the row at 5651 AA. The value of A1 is 12.94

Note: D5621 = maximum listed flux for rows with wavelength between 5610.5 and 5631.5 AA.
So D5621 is 14.3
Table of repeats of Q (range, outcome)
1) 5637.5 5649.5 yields 13.5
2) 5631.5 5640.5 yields 12.8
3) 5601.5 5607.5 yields 13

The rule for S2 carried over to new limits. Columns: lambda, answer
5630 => 13.47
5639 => 14.84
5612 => 10.02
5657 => 10.88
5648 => 15.18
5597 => 12.03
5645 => 12.03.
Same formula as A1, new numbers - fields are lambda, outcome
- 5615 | 8.822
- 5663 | 11.47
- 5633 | 12.49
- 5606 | 12.87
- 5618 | 10.44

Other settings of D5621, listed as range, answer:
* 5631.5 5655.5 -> 15.18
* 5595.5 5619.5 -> 13.15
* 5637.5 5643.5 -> 14.84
